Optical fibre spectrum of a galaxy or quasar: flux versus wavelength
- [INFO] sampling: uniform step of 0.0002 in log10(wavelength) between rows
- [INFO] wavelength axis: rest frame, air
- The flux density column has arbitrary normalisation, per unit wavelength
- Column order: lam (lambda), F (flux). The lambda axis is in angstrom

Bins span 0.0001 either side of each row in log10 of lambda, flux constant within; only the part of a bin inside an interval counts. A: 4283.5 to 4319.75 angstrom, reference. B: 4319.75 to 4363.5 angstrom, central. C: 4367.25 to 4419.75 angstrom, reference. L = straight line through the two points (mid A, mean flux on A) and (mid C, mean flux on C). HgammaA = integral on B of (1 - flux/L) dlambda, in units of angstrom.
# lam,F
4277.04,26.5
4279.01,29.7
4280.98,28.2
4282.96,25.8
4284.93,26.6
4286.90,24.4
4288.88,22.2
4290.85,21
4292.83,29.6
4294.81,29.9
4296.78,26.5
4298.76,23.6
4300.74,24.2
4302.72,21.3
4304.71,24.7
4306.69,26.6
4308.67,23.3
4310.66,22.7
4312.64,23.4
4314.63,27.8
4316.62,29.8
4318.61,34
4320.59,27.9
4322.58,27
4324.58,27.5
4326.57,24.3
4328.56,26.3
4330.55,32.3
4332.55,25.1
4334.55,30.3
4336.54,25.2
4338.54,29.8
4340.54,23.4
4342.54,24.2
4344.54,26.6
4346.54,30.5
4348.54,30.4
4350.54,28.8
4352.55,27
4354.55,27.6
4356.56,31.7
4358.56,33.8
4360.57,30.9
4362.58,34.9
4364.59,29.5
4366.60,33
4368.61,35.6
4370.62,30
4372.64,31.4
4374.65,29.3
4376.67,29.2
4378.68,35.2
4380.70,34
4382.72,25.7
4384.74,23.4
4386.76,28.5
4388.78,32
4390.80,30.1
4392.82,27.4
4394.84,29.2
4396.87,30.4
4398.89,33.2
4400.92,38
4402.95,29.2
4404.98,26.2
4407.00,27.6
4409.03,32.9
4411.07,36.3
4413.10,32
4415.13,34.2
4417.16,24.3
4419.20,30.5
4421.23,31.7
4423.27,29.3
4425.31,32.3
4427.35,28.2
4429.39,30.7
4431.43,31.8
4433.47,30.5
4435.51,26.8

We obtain -0.9 angstrom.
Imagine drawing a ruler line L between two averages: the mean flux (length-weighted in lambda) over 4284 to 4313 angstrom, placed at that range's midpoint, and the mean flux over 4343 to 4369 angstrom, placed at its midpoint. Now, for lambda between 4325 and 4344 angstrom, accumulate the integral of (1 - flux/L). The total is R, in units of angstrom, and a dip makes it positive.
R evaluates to 1.04 angstrom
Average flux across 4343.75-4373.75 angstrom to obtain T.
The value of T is 30.8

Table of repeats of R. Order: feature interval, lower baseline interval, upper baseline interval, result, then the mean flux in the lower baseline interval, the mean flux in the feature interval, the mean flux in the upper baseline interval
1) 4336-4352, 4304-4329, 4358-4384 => 0.94 angstrom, 26.6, 27.4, 31.6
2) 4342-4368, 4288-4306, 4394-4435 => -2.12 angstrom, 24.8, 30.1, 30.9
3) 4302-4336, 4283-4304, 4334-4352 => -0.52 angstrom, 25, 26.7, 27.6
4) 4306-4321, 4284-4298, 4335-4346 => -0.54 angstrom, 25.7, 26.9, 26.3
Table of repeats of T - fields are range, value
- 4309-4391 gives 29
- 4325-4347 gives 27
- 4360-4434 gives 30.8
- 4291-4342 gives 26.5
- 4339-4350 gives 27.2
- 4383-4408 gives 29.5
